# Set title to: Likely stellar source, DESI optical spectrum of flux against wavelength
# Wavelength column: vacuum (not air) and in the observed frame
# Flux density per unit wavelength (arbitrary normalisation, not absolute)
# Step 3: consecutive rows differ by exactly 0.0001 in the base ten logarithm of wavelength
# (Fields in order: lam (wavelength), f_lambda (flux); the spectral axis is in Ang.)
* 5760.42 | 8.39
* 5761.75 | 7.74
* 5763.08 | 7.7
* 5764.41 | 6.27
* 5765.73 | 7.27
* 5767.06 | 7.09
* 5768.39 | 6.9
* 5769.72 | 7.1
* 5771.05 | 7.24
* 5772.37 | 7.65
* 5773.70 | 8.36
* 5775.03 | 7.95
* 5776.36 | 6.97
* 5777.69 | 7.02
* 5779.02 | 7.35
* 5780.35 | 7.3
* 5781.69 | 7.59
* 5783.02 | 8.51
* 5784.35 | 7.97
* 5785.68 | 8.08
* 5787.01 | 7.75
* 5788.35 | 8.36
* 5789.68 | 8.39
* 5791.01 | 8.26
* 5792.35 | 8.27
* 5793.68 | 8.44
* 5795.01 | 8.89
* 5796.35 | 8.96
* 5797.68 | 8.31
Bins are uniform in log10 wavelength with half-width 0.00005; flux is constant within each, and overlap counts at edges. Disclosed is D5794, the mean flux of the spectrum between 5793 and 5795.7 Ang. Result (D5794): 8.67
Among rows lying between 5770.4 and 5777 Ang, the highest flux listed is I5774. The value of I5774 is 8.36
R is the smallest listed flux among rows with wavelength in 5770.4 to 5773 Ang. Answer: 7.24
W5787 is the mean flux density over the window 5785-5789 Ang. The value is 8.06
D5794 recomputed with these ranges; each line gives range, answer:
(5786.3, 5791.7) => 8.18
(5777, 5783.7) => 7.55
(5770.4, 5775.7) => 7.81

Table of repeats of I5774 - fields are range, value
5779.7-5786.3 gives 8.51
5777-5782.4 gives 7.59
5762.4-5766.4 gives 7.7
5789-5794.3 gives 8.44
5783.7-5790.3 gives 8.39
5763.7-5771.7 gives 7.27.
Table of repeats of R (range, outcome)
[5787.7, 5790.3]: 8.36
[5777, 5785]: 7.02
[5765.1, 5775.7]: 6.9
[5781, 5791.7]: 7.59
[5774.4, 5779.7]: 6.97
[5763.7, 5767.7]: 6.27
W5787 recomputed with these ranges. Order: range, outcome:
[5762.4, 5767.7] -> 7.08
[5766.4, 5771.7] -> 7.08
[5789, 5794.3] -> 8.35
